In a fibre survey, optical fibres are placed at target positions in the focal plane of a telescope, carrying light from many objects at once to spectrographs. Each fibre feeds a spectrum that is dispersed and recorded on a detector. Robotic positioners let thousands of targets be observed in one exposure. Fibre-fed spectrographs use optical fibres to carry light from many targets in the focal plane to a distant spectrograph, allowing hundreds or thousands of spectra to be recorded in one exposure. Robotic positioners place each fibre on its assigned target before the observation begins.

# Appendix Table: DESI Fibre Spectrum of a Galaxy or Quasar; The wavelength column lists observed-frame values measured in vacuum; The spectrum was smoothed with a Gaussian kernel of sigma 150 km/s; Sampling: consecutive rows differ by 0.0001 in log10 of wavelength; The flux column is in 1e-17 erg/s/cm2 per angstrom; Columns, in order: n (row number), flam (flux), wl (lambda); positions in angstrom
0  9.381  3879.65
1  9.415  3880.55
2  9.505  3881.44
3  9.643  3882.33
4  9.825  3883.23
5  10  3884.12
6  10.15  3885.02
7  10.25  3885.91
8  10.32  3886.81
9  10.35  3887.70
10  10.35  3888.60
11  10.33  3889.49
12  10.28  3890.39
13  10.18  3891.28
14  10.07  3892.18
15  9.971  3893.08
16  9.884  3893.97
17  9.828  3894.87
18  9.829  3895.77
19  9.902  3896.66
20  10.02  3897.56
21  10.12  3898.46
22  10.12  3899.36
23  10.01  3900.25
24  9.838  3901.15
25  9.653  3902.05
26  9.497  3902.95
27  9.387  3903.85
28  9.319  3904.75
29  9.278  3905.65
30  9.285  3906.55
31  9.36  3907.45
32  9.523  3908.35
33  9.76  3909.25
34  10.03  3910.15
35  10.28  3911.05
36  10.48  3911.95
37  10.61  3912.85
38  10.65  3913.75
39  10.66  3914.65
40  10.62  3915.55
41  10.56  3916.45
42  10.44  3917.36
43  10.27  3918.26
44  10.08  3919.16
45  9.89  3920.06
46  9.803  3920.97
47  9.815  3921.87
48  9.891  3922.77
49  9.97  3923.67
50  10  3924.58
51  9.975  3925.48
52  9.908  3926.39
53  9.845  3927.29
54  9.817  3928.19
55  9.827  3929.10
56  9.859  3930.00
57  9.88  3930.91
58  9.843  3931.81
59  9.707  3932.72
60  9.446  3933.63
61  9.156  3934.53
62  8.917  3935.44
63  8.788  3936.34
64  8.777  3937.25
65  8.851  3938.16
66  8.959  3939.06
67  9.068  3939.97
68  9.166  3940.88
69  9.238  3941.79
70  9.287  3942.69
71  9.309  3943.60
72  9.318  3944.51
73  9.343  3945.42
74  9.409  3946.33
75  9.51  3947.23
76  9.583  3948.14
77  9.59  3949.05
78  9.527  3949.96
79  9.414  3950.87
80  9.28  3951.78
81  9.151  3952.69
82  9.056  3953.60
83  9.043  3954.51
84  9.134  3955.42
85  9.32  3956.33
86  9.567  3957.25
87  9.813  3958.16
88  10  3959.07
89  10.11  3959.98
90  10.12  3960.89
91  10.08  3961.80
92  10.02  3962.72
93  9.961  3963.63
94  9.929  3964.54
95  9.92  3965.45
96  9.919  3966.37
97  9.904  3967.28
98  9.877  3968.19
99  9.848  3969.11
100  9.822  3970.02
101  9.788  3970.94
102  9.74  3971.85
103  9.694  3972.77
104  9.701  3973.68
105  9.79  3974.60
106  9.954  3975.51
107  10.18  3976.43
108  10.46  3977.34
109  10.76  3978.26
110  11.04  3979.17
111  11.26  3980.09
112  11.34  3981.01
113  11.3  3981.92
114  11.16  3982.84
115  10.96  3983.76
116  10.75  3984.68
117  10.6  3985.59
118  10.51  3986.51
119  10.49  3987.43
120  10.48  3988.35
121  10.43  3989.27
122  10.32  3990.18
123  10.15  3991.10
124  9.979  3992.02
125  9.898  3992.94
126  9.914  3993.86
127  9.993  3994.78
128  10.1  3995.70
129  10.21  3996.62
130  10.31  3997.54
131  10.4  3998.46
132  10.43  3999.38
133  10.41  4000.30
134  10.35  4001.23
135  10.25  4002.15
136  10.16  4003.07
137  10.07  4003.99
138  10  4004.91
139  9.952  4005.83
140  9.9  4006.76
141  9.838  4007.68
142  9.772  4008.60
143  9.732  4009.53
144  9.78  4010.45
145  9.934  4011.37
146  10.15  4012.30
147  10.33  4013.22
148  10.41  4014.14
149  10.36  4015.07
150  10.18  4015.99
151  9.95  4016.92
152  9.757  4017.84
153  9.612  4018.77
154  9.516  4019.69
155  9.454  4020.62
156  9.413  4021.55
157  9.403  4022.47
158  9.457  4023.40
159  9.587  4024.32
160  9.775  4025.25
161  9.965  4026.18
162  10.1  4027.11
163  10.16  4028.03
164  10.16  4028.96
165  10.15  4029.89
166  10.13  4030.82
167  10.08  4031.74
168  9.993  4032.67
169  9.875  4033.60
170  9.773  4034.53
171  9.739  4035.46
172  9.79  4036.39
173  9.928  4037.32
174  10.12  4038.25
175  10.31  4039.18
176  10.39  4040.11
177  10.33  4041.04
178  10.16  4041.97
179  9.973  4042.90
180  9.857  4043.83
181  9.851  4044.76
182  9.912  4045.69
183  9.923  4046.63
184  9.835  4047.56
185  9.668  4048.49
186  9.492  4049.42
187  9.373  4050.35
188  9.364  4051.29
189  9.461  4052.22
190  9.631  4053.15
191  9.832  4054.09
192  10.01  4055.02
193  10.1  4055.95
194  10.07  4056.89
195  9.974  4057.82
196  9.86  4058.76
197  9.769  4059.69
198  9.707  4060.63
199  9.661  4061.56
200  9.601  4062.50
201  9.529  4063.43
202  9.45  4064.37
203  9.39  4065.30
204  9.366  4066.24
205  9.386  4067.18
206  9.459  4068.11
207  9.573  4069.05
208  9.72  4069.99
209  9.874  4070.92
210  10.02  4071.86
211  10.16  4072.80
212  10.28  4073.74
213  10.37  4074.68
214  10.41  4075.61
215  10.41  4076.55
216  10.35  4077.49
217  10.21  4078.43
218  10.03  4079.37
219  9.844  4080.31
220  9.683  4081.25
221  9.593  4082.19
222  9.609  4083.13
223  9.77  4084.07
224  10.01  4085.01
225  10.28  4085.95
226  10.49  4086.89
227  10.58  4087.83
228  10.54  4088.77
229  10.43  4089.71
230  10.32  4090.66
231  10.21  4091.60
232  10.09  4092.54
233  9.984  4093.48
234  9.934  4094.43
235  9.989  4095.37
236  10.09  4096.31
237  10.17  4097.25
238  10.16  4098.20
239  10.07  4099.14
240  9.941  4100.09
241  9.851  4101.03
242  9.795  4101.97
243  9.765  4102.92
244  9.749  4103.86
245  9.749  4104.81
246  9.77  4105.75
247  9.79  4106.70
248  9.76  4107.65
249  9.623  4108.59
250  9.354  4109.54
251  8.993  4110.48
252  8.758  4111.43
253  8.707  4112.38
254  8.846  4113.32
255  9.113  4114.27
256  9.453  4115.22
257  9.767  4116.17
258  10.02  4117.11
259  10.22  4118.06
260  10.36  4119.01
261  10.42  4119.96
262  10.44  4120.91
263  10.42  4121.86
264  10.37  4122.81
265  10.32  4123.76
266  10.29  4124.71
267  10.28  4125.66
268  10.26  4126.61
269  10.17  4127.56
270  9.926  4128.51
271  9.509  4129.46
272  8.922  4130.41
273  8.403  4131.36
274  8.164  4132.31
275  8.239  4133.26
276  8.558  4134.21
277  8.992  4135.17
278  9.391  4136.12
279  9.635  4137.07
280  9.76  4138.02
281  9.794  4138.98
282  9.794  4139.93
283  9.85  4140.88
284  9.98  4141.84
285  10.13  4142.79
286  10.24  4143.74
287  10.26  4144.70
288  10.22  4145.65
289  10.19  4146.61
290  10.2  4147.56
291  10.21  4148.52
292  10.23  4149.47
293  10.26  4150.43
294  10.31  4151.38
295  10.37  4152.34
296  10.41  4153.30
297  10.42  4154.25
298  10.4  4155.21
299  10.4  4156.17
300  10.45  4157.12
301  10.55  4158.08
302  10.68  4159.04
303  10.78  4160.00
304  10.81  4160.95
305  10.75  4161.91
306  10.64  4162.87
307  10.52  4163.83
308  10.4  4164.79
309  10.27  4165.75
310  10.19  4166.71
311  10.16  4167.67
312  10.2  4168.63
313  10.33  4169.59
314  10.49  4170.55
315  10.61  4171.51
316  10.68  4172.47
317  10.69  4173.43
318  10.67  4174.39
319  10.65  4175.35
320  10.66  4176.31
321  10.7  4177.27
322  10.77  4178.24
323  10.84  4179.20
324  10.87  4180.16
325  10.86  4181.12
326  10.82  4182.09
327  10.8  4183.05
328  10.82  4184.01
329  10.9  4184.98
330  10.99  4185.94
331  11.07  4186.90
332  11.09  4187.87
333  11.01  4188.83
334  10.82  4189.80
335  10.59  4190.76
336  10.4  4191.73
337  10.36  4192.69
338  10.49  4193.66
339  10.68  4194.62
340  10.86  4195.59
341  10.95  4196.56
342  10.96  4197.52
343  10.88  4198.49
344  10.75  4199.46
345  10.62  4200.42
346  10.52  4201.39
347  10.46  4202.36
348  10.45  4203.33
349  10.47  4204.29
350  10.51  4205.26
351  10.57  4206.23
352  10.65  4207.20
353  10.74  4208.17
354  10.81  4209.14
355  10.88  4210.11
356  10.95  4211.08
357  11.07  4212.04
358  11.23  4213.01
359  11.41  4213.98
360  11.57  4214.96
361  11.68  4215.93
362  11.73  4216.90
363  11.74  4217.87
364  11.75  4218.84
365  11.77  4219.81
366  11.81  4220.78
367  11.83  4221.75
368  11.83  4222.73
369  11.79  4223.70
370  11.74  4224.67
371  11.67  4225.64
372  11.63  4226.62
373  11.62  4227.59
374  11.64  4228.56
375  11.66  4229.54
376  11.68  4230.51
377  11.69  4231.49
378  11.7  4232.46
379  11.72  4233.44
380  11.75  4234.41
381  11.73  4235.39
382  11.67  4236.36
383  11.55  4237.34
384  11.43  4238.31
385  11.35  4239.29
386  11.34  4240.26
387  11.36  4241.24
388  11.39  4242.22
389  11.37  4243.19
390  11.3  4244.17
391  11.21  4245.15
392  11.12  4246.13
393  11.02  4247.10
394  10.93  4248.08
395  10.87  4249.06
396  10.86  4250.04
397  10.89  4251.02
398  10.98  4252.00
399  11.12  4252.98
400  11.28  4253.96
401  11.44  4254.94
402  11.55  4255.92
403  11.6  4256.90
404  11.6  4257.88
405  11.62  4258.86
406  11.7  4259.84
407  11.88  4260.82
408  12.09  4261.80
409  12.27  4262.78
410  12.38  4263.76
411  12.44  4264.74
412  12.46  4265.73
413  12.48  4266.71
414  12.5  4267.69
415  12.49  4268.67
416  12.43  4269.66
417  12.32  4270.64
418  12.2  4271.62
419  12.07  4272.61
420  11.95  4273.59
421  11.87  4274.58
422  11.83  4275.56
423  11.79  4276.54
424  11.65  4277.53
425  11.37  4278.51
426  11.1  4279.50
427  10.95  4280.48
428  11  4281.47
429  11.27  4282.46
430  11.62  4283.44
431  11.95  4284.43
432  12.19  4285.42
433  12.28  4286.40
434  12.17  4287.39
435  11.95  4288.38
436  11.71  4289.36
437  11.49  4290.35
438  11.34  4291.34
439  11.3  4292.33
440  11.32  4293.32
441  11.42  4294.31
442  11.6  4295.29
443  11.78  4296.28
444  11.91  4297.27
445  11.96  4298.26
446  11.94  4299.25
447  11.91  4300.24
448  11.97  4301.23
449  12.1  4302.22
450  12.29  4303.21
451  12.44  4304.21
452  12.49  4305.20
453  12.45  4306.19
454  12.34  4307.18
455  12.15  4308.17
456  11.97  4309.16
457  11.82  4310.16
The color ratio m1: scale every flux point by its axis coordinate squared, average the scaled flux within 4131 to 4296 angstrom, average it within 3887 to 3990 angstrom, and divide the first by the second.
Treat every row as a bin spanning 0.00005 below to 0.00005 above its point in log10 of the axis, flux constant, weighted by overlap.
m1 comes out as 1.3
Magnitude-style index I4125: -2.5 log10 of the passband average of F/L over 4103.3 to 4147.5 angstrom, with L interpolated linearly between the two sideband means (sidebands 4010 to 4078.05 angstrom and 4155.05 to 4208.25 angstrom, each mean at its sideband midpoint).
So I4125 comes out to 0.07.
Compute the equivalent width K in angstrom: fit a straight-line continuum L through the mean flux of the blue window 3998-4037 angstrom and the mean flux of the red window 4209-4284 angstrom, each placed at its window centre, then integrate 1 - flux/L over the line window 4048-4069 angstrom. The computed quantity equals 1.2 angstrom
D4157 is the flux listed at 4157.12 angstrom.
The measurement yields 10.45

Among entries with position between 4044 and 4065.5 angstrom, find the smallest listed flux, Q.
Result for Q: 9.364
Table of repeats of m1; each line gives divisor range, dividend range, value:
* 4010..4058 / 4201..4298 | 1.29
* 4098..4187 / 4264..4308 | 1.26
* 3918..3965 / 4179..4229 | 1.32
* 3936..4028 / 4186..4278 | 1.30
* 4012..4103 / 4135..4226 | 1.14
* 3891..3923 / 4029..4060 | 1.06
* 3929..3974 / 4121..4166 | 1.16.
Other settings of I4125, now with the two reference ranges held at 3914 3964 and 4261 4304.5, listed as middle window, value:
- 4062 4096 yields 0.062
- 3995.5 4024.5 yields 0.014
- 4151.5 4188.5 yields 0.053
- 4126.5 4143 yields 0.165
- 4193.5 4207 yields 0.068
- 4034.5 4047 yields 0.032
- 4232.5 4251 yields 0.028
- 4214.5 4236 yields -0.019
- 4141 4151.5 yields 0.083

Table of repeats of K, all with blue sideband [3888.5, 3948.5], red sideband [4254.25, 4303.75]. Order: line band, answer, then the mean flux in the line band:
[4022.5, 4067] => 2.8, 9.83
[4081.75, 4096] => 0.8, 10.1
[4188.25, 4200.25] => 0.7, 10.7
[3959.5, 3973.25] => 0.2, 9.92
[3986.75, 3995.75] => 0.0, 10.2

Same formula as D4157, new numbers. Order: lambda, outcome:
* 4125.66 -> 10.28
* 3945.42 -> 9.343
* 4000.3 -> 10.41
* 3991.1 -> 10.15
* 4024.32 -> 9.587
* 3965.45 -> 9.92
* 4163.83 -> 10.52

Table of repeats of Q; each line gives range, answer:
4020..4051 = 9.373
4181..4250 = 10.36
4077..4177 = 8.164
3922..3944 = 8.777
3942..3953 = 9.151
